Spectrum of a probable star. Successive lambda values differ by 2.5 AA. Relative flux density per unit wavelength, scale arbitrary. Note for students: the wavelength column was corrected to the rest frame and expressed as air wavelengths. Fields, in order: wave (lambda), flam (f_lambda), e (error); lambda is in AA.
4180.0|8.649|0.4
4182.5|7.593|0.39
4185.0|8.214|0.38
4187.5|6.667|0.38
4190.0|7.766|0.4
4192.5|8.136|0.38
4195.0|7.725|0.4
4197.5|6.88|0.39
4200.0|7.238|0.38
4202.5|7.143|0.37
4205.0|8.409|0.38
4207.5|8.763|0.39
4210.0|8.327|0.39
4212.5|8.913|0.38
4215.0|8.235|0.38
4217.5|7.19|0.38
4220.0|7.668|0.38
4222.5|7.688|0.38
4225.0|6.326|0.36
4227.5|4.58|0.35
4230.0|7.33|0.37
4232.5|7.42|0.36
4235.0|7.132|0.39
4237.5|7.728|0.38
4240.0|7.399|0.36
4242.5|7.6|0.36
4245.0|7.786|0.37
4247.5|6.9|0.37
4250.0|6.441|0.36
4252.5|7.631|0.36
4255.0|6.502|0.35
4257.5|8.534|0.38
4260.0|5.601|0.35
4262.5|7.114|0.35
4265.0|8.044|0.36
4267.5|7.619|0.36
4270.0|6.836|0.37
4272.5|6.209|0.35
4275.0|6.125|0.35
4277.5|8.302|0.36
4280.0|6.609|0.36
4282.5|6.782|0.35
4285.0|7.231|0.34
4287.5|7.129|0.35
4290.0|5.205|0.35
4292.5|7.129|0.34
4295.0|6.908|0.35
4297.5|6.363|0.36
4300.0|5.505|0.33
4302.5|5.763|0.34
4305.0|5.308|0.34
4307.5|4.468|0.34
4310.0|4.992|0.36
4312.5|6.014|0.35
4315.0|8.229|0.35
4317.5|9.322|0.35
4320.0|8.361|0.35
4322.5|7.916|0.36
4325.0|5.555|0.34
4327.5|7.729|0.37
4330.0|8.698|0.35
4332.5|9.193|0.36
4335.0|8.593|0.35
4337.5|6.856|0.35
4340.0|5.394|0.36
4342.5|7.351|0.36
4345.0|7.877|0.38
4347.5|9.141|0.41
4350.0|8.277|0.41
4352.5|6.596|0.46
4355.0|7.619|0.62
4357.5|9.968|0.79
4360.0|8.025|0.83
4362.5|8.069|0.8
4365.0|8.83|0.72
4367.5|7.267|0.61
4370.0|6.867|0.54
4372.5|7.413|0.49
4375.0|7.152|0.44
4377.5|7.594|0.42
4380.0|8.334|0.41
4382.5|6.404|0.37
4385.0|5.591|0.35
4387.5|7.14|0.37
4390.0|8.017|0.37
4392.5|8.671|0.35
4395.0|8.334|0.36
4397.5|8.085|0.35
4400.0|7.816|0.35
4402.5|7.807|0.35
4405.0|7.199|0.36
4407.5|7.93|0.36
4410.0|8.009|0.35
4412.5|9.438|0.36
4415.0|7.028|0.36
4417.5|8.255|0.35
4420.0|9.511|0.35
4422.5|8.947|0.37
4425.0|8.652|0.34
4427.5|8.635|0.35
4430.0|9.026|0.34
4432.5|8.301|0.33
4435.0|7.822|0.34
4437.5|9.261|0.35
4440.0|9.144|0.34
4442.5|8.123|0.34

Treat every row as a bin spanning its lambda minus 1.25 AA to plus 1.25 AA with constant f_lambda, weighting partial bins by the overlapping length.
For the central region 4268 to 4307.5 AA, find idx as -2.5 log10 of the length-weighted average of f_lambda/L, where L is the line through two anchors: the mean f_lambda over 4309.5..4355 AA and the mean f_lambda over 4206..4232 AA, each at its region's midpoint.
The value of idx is 0.17 mag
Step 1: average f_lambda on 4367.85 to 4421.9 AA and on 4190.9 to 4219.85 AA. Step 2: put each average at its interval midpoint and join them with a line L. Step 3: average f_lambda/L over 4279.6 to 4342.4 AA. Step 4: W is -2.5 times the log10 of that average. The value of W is 0.14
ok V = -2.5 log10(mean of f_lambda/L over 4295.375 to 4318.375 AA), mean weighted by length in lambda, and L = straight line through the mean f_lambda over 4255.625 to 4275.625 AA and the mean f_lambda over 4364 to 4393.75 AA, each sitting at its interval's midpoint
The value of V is 0.159 mag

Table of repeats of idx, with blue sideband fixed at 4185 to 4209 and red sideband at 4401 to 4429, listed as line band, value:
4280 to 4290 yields 0.17 mag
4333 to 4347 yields 0.09 mag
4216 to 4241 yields 0.10 mag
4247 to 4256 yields 0.14 mag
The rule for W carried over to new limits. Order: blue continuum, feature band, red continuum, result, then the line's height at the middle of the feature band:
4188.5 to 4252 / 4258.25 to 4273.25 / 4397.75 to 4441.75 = 0.10 mag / 7.68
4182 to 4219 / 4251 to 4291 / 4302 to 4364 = 0.10 mag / 7.62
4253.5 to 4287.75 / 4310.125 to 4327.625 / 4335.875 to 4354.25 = -0.02 mag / 7.27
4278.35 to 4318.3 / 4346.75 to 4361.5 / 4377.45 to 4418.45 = -0.15 mag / 7.16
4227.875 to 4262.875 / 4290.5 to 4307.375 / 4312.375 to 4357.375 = 0.25 mag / 7.55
